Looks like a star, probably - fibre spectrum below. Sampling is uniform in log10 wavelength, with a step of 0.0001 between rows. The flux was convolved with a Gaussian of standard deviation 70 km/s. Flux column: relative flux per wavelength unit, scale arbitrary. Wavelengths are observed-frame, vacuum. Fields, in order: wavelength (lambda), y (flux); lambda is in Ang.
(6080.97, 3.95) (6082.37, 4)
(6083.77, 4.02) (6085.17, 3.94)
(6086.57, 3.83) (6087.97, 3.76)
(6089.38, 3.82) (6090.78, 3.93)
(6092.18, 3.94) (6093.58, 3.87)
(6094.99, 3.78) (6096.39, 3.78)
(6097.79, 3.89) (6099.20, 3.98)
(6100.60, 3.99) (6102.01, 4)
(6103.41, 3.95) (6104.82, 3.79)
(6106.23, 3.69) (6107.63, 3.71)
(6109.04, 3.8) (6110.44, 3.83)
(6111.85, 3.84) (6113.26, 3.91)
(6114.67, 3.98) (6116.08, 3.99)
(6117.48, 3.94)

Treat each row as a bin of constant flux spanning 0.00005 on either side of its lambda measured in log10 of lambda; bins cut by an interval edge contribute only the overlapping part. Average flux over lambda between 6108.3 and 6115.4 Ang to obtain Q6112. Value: 3.87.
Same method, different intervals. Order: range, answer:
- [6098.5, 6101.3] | 3.99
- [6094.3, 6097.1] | 3.79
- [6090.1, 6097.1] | 3.86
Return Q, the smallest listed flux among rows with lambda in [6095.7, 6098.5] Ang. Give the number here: 3.78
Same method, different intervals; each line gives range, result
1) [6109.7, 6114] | 3.83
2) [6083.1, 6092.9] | 3.76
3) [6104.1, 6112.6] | 3.69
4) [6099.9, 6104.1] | 3.95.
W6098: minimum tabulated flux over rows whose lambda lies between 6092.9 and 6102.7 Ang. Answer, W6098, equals 3.78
